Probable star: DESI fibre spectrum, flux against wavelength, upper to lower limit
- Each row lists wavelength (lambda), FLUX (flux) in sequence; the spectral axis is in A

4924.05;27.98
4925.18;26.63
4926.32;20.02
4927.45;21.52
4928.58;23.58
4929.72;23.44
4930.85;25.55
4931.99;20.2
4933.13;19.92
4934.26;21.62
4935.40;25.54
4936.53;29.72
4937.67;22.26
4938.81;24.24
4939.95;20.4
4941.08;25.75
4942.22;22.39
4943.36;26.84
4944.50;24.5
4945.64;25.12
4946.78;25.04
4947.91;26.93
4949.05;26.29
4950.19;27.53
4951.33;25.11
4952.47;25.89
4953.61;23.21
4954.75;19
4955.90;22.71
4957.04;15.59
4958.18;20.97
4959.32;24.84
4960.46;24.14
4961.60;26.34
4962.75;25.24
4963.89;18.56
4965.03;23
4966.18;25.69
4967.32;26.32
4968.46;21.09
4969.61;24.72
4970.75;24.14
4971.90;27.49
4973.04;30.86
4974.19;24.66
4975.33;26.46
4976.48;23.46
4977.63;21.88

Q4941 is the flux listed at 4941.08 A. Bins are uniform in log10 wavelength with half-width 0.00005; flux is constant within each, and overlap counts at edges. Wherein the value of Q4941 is 25.75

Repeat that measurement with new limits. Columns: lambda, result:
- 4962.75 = 25.24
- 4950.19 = 27.53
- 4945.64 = 25.12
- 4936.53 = 29.72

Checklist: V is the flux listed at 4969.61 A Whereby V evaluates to 24.72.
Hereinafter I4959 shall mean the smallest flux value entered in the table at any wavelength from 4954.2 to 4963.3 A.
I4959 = 15.59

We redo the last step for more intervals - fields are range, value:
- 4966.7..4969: 21.09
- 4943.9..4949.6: 24.5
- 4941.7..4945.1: 22.39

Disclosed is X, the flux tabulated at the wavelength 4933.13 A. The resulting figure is 19.92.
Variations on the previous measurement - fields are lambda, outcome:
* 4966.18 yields 25.69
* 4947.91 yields 26.93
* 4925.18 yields 26.63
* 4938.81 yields 24.24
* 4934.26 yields 21.62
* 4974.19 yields 24.66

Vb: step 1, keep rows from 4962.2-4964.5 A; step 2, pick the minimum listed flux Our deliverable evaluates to 18.56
